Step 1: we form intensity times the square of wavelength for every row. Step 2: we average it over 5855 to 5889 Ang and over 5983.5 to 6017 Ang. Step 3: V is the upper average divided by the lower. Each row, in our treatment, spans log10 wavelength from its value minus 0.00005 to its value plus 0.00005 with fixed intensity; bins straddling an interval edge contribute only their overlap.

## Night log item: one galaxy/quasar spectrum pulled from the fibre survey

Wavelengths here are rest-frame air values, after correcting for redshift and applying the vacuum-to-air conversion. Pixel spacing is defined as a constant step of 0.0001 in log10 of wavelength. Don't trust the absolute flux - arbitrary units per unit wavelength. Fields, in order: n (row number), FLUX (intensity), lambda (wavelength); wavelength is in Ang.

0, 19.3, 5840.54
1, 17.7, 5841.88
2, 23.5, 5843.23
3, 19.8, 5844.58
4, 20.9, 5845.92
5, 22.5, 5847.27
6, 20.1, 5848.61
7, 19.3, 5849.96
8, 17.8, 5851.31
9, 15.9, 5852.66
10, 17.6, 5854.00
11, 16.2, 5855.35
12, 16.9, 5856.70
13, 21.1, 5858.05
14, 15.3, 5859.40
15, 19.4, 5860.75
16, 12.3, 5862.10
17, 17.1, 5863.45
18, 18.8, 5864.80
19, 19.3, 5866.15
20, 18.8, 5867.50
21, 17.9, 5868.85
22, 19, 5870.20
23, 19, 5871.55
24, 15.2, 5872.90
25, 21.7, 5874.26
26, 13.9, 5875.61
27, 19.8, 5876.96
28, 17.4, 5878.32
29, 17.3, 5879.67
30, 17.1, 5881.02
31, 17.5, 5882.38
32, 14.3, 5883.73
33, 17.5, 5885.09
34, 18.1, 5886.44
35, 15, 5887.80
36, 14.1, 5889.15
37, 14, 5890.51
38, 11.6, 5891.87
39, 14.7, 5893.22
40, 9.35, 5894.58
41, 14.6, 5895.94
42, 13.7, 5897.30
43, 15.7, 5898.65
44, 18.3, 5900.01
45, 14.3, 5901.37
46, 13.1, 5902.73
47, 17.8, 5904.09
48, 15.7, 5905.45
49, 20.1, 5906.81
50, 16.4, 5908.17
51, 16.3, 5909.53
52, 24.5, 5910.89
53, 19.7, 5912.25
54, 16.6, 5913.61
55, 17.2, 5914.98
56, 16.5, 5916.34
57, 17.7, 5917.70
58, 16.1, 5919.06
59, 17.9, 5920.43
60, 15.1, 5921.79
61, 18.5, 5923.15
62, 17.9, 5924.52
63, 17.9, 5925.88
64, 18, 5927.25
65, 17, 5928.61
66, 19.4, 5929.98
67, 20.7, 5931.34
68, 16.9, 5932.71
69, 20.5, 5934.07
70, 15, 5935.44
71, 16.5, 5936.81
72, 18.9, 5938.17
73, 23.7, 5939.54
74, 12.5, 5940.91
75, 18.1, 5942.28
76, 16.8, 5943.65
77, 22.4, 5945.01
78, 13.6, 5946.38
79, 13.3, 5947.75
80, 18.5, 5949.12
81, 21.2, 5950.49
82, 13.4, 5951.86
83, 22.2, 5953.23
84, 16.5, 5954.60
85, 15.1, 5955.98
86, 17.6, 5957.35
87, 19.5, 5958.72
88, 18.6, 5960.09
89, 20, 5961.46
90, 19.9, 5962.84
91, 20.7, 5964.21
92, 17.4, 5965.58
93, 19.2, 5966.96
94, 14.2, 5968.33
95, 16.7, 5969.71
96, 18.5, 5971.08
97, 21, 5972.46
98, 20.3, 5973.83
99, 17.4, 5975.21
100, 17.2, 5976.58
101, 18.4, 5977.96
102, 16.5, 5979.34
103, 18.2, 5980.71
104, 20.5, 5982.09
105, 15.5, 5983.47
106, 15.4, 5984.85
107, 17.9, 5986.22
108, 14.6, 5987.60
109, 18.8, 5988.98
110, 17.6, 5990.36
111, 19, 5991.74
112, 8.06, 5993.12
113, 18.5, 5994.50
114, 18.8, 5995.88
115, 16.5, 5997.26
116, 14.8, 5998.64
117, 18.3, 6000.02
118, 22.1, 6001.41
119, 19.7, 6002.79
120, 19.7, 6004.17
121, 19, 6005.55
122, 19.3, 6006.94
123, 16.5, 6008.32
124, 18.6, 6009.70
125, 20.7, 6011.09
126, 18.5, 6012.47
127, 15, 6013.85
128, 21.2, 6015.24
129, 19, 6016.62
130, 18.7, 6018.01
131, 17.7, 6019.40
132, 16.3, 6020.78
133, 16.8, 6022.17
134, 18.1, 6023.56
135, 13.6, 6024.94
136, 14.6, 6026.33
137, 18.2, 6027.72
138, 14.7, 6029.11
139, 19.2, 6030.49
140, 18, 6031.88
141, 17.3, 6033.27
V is 1.1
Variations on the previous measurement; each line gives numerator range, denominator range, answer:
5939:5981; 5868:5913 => 1.12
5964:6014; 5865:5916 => 1.10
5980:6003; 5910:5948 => 0.99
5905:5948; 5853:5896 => 1.09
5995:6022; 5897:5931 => 1.10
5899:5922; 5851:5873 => 1.00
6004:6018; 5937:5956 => 1.08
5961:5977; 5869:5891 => 1.13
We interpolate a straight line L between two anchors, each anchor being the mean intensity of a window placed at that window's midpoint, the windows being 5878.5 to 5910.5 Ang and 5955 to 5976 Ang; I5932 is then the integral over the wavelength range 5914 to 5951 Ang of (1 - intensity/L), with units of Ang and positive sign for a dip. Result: -1.3 Ang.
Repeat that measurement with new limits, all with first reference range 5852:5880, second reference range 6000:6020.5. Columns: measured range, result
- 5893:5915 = 2.0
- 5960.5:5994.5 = 1.7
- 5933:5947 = 0.4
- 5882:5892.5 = 1.5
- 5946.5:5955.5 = 0.6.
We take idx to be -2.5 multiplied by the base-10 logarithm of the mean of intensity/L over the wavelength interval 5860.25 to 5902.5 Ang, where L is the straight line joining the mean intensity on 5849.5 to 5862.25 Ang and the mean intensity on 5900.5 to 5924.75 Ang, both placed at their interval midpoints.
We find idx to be 0.066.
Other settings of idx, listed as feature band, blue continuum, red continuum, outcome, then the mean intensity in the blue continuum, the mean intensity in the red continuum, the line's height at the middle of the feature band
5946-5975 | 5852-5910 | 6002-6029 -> -0.042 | 16.5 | 17.9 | 17.3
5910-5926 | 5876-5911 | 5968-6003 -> -0.102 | 15.9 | 17.5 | 16.3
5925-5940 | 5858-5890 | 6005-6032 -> -0.065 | 17.3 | 17.7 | 17.4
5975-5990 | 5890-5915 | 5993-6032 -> -0.005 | 16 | 17.7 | 17.2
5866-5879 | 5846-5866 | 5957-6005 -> -0.010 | 18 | 17.9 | 18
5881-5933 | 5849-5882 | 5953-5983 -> 0.087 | 17.7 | 18.4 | 18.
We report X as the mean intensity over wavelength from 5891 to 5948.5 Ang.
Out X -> 16.9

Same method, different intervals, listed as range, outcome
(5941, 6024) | 17.9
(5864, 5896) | 16.5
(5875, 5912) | 16.1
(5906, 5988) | 17.9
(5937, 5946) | 18.5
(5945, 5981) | 18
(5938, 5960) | 17.7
